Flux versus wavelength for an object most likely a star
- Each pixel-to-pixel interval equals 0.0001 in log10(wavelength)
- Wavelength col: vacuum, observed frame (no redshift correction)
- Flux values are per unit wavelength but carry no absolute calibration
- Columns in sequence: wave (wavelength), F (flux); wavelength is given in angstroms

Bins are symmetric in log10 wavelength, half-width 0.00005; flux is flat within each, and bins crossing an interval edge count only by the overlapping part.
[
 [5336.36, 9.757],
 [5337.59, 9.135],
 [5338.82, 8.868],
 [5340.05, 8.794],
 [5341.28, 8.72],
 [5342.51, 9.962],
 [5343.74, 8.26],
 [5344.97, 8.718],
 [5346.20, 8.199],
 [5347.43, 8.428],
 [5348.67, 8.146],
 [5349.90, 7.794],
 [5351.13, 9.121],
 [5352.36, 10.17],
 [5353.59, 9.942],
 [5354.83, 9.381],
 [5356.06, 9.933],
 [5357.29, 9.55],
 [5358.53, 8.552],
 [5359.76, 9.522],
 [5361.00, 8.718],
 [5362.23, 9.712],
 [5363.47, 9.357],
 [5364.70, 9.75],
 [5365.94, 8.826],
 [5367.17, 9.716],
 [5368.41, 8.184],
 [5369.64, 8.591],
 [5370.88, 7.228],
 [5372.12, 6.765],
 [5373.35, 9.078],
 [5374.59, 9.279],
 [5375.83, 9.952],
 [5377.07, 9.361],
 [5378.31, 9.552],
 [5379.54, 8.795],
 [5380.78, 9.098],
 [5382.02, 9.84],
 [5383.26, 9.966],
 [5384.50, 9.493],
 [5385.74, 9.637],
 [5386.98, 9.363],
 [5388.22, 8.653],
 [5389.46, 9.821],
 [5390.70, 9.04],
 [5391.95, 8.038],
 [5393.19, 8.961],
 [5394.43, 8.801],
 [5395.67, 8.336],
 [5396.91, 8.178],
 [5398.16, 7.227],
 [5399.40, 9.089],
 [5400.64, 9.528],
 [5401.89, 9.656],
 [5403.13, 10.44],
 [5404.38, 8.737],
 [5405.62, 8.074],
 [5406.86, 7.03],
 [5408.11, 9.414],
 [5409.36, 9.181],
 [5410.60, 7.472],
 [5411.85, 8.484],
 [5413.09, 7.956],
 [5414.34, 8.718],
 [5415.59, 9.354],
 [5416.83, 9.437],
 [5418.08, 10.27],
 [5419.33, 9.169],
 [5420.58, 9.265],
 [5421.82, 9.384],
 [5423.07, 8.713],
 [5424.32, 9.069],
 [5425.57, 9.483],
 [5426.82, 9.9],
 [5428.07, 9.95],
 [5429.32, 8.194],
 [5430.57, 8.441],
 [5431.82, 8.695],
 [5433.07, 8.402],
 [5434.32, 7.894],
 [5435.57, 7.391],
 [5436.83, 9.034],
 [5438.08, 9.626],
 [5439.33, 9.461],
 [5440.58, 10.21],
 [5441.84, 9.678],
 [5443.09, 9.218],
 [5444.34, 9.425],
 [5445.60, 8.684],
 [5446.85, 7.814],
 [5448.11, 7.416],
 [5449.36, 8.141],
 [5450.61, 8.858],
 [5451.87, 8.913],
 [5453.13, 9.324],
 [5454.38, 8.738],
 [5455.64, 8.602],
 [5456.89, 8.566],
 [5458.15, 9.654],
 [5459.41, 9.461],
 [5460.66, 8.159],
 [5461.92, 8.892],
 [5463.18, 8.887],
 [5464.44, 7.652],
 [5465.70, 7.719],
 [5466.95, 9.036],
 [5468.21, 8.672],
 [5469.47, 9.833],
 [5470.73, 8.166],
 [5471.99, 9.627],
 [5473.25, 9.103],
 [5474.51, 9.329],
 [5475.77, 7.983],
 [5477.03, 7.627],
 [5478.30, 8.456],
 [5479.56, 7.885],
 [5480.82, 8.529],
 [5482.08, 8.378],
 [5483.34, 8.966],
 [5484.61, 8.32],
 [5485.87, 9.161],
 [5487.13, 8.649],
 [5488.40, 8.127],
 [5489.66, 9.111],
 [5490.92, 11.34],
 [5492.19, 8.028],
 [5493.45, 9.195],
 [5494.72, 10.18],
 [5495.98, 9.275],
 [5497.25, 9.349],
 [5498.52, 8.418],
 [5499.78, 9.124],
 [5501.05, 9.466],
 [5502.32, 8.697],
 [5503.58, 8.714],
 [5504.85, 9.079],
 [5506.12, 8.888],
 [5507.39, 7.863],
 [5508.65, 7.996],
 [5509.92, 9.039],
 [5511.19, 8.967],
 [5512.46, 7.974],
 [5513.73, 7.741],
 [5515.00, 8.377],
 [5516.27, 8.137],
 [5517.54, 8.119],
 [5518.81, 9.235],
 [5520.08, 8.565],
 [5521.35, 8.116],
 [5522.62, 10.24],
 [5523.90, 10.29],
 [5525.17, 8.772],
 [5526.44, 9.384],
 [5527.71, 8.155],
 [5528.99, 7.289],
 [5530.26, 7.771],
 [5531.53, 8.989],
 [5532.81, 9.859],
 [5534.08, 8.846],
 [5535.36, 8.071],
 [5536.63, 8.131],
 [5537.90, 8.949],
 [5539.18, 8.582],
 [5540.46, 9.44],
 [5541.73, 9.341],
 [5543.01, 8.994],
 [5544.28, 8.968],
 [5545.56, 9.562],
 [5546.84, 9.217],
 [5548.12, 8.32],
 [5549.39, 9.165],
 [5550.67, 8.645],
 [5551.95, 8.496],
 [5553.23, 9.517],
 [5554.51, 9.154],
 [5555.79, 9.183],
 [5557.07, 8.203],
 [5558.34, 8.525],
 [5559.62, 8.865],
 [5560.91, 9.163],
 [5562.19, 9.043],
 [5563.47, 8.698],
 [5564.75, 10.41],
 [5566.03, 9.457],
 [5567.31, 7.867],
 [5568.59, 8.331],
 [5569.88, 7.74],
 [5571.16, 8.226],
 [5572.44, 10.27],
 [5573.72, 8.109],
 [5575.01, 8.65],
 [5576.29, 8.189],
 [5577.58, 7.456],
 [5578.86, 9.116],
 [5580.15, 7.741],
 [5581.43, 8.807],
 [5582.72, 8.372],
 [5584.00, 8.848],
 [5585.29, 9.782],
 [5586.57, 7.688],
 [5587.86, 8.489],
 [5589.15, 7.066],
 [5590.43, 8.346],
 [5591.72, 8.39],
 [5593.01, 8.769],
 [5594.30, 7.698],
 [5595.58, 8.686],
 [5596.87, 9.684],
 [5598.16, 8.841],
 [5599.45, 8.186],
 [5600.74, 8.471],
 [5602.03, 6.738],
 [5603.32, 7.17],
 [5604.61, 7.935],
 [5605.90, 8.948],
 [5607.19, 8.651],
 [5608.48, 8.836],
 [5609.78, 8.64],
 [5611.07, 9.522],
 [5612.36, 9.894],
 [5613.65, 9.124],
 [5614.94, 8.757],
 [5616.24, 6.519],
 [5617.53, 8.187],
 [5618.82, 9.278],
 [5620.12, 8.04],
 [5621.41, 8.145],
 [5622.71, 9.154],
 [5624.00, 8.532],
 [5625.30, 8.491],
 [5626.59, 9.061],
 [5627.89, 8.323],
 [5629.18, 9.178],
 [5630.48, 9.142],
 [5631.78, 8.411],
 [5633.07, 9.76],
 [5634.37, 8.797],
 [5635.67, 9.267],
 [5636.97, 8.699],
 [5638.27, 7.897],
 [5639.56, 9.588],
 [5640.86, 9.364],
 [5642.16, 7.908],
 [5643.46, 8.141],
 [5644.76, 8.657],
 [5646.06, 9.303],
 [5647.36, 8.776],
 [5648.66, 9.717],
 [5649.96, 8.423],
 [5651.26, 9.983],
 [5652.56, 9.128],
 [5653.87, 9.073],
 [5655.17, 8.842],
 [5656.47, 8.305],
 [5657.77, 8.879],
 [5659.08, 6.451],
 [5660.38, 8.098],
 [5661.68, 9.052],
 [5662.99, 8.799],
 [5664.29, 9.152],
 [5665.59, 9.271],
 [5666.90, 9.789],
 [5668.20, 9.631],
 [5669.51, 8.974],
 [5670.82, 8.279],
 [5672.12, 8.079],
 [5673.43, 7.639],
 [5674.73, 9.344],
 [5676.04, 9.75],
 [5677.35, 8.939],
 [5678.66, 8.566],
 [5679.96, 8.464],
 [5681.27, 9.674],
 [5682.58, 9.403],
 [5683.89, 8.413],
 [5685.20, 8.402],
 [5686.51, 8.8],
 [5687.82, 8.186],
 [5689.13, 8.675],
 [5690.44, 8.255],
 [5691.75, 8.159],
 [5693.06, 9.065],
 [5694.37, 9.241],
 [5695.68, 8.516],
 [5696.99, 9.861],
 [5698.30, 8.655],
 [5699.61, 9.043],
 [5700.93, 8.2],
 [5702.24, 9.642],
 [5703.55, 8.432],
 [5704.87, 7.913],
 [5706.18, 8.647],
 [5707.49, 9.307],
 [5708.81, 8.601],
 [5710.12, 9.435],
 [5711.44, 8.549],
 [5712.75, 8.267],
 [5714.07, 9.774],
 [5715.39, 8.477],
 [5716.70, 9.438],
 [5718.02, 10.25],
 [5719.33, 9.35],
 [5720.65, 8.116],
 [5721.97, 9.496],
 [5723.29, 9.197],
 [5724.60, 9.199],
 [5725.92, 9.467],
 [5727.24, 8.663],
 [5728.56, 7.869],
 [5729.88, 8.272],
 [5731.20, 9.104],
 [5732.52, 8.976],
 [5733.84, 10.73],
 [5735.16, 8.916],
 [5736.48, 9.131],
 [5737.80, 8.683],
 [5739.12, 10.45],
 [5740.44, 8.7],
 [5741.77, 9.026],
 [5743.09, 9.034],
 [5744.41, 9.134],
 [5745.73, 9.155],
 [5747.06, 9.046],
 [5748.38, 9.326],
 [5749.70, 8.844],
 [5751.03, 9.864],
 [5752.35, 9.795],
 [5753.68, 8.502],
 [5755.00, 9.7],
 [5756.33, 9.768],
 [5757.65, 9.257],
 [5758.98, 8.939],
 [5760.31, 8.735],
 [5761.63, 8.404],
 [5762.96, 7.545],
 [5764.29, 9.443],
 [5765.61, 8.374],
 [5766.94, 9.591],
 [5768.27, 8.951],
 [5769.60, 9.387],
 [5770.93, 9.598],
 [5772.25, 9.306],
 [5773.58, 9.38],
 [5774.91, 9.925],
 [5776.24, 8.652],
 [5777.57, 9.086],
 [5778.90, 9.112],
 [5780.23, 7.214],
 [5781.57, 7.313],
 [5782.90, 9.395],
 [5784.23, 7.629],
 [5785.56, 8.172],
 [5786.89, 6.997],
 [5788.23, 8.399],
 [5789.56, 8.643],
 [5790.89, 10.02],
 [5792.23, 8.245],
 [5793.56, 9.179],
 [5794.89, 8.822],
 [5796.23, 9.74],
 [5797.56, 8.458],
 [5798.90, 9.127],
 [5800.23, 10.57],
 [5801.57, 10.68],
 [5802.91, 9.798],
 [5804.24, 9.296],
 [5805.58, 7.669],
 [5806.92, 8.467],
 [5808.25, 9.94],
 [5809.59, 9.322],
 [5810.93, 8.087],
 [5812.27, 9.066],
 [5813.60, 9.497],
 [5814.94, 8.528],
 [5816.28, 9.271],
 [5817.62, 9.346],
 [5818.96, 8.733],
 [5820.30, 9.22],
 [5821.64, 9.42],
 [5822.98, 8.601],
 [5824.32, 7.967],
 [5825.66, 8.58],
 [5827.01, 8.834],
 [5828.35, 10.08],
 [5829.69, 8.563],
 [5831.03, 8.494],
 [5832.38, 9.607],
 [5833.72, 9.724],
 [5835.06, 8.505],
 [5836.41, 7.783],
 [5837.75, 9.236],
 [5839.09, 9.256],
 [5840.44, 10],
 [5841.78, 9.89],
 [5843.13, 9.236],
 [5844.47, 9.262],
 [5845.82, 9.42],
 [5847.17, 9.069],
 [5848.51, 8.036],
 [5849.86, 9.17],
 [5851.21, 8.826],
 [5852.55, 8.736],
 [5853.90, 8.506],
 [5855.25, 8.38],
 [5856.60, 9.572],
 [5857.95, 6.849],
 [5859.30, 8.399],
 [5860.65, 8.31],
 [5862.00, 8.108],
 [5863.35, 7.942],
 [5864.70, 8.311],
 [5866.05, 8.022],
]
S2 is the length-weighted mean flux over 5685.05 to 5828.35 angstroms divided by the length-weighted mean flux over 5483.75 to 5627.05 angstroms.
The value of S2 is 1.0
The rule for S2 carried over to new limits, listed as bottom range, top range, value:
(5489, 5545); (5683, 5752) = 1.01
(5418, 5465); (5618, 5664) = 0.98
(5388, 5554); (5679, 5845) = 1.02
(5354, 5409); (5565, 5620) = 0.94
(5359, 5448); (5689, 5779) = 1.01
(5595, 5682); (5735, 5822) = 1.03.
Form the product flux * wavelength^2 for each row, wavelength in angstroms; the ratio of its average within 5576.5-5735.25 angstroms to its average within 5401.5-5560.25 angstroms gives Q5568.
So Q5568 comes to 1.06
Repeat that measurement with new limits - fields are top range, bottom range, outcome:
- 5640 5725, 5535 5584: 1.06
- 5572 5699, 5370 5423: 1.06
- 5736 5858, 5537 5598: 1.12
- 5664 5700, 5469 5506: 1.07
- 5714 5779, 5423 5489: 1.16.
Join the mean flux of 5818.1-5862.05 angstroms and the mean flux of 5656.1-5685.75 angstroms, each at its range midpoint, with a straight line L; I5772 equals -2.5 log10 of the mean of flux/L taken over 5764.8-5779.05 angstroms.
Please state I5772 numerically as -0.05 mag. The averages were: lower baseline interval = 8.76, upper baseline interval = 8.87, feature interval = 9.23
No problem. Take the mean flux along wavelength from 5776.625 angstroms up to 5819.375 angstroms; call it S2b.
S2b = 8.87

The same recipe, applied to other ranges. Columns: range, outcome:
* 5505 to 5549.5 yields 8.72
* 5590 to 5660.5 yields 8.64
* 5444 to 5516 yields 8.72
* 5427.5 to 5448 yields 8.84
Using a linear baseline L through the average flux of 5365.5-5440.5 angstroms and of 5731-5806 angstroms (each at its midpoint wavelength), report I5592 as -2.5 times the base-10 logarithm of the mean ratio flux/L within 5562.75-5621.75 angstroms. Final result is 0.06 mag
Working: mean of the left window 8.92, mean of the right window 9.04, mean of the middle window 8.5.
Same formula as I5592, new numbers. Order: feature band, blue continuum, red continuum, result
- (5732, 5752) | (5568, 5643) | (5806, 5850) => -0.05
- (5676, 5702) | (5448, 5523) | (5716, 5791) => 0.02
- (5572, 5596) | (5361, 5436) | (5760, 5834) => 0.06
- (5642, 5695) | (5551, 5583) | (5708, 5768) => 0.02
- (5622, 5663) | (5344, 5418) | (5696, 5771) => 0.03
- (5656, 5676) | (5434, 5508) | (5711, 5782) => 0.04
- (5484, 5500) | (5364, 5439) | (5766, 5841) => -0.02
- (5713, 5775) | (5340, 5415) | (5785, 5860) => -0.02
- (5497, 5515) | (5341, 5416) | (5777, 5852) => 0.04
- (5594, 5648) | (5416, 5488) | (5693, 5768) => 0.04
